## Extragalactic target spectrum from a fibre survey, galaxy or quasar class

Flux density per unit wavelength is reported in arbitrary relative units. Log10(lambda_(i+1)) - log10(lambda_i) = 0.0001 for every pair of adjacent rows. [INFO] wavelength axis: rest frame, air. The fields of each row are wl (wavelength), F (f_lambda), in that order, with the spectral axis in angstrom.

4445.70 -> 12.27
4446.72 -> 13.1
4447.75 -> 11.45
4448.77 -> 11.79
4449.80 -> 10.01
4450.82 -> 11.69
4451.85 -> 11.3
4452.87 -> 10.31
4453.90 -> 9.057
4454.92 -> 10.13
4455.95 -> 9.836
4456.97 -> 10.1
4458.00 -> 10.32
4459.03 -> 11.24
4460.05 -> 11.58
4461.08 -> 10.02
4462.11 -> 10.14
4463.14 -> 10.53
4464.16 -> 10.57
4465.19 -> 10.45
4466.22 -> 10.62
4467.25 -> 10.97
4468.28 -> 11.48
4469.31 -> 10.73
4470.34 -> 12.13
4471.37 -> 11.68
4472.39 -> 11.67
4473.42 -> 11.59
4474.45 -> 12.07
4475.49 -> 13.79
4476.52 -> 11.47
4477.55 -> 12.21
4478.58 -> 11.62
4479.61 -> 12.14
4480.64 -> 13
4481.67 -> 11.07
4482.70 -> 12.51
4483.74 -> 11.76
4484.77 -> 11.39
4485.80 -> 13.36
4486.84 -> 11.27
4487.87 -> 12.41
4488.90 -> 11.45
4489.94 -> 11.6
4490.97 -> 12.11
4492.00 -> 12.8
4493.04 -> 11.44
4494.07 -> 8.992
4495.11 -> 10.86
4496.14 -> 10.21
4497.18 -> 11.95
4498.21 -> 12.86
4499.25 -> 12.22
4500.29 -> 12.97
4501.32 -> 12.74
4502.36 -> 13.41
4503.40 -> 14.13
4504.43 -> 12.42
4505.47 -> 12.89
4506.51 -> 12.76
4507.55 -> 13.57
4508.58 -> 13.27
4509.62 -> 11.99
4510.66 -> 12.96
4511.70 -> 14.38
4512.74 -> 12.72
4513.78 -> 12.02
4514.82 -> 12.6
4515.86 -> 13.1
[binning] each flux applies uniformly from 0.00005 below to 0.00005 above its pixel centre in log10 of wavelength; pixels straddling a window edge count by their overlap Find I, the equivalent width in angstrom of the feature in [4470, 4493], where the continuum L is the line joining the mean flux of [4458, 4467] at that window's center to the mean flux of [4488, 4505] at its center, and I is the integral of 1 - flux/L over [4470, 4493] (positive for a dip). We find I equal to -1.3 angstrom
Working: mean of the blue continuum 10.6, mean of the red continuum 12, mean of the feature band 12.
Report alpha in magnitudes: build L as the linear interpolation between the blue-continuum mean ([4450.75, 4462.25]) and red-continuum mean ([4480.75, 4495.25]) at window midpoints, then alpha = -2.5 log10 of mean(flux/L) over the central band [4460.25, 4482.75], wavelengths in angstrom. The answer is -0.04 mag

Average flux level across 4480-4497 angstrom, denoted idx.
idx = 11.6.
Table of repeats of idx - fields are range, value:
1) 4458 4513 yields 11.9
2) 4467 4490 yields 11.9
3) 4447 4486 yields 11.3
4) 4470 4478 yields 12.1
